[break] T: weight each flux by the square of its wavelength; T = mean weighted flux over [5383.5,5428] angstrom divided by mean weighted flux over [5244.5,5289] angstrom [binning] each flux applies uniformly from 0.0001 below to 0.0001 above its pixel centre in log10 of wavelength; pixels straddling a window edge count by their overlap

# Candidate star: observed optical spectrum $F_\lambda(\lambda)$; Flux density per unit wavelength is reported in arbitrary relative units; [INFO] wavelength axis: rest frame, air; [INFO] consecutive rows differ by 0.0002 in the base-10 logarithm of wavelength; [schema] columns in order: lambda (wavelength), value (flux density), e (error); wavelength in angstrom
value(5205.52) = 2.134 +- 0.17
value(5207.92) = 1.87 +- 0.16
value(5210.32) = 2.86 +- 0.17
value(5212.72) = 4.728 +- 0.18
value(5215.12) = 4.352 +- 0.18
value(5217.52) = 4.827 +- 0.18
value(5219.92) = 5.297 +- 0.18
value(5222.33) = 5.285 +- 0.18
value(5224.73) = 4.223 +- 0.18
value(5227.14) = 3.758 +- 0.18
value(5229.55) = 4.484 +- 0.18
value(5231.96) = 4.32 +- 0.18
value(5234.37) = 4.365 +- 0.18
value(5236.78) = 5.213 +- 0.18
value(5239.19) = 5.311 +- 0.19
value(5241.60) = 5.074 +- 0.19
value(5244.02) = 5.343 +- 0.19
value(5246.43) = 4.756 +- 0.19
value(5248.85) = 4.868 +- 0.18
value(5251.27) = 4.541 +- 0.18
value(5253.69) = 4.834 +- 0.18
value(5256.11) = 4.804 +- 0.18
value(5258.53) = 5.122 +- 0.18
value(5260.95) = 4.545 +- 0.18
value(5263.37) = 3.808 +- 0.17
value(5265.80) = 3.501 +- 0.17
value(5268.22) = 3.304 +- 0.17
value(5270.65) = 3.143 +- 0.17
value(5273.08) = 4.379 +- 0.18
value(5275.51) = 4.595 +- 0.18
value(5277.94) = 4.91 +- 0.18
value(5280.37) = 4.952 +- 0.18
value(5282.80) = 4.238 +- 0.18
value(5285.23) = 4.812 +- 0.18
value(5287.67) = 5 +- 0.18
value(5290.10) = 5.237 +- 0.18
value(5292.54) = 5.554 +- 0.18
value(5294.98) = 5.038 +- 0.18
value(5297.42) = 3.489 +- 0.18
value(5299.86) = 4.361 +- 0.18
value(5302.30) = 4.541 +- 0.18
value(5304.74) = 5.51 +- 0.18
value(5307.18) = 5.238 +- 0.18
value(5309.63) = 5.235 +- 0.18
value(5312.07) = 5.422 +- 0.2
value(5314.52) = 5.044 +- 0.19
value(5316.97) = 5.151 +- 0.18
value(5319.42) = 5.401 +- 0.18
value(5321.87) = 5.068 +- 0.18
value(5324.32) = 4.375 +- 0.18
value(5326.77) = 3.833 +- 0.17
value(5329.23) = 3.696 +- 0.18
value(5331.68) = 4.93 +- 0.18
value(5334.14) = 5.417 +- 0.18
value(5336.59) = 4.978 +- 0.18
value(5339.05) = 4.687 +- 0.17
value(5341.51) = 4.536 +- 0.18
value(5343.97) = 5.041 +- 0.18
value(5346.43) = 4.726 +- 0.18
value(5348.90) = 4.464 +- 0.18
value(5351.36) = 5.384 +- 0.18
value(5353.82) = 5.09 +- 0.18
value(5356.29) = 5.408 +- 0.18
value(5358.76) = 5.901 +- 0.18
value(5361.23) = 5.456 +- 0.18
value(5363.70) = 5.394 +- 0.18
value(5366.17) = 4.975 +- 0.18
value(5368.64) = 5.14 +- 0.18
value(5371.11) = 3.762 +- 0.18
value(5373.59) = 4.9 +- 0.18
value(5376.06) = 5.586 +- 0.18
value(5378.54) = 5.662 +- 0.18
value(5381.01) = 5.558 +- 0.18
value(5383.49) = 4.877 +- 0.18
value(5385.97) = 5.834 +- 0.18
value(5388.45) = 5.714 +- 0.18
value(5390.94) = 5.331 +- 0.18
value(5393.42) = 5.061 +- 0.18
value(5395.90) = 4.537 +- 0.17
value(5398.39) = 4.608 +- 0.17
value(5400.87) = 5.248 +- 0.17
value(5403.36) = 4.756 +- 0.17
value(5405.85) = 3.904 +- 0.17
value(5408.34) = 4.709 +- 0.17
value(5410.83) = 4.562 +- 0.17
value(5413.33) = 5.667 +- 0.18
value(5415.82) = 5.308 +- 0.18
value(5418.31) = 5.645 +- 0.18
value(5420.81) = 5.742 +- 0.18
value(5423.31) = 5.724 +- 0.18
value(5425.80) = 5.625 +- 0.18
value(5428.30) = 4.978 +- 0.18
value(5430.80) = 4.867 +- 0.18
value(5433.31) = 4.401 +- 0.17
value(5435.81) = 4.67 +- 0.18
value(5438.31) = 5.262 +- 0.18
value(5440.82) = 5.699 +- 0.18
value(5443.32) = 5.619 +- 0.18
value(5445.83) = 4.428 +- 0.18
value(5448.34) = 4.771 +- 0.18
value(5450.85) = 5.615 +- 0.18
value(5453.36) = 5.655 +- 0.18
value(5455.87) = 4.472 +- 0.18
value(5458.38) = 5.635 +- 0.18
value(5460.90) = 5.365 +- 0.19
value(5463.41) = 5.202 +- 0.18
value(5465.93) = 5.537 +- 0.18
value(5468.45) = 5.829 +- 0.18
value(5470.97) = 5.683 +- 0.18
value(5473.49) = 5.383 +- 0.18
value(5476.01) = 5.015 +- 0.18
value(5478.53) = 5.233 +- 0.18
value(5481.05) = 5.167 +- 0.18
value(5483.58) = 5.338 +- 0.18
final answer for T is 1.22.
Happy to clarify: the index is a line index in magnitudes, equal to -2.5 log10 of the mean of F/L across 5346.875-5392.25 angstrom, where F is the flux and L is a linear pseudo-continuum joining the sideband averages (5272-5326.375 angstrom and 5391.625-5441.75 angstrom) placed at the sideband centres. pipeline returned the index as -0.05 mag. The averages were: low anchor 4.87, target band 5.24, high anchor 5.05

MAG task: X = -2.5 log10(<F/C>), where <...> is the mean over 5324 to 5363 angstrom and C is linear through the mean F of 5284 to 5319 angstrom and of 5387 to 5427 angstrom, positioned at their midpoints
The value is 0.03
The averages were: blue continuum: 4.98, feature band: 4.89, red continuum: 5.14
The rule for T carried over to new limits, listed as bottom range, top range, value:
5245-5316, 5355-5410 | 1.14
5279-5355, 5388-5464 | 1.10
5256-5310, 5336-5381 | 1.14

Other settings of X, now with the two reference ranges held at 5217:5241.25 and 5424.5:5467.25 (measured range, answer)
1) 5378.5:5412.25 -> 0.01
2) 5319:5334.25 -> 0.08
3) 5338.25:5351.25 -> 0.05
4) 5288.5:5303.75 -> 0.03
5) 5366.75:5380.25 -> 0.00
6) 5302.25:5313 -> -0.08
